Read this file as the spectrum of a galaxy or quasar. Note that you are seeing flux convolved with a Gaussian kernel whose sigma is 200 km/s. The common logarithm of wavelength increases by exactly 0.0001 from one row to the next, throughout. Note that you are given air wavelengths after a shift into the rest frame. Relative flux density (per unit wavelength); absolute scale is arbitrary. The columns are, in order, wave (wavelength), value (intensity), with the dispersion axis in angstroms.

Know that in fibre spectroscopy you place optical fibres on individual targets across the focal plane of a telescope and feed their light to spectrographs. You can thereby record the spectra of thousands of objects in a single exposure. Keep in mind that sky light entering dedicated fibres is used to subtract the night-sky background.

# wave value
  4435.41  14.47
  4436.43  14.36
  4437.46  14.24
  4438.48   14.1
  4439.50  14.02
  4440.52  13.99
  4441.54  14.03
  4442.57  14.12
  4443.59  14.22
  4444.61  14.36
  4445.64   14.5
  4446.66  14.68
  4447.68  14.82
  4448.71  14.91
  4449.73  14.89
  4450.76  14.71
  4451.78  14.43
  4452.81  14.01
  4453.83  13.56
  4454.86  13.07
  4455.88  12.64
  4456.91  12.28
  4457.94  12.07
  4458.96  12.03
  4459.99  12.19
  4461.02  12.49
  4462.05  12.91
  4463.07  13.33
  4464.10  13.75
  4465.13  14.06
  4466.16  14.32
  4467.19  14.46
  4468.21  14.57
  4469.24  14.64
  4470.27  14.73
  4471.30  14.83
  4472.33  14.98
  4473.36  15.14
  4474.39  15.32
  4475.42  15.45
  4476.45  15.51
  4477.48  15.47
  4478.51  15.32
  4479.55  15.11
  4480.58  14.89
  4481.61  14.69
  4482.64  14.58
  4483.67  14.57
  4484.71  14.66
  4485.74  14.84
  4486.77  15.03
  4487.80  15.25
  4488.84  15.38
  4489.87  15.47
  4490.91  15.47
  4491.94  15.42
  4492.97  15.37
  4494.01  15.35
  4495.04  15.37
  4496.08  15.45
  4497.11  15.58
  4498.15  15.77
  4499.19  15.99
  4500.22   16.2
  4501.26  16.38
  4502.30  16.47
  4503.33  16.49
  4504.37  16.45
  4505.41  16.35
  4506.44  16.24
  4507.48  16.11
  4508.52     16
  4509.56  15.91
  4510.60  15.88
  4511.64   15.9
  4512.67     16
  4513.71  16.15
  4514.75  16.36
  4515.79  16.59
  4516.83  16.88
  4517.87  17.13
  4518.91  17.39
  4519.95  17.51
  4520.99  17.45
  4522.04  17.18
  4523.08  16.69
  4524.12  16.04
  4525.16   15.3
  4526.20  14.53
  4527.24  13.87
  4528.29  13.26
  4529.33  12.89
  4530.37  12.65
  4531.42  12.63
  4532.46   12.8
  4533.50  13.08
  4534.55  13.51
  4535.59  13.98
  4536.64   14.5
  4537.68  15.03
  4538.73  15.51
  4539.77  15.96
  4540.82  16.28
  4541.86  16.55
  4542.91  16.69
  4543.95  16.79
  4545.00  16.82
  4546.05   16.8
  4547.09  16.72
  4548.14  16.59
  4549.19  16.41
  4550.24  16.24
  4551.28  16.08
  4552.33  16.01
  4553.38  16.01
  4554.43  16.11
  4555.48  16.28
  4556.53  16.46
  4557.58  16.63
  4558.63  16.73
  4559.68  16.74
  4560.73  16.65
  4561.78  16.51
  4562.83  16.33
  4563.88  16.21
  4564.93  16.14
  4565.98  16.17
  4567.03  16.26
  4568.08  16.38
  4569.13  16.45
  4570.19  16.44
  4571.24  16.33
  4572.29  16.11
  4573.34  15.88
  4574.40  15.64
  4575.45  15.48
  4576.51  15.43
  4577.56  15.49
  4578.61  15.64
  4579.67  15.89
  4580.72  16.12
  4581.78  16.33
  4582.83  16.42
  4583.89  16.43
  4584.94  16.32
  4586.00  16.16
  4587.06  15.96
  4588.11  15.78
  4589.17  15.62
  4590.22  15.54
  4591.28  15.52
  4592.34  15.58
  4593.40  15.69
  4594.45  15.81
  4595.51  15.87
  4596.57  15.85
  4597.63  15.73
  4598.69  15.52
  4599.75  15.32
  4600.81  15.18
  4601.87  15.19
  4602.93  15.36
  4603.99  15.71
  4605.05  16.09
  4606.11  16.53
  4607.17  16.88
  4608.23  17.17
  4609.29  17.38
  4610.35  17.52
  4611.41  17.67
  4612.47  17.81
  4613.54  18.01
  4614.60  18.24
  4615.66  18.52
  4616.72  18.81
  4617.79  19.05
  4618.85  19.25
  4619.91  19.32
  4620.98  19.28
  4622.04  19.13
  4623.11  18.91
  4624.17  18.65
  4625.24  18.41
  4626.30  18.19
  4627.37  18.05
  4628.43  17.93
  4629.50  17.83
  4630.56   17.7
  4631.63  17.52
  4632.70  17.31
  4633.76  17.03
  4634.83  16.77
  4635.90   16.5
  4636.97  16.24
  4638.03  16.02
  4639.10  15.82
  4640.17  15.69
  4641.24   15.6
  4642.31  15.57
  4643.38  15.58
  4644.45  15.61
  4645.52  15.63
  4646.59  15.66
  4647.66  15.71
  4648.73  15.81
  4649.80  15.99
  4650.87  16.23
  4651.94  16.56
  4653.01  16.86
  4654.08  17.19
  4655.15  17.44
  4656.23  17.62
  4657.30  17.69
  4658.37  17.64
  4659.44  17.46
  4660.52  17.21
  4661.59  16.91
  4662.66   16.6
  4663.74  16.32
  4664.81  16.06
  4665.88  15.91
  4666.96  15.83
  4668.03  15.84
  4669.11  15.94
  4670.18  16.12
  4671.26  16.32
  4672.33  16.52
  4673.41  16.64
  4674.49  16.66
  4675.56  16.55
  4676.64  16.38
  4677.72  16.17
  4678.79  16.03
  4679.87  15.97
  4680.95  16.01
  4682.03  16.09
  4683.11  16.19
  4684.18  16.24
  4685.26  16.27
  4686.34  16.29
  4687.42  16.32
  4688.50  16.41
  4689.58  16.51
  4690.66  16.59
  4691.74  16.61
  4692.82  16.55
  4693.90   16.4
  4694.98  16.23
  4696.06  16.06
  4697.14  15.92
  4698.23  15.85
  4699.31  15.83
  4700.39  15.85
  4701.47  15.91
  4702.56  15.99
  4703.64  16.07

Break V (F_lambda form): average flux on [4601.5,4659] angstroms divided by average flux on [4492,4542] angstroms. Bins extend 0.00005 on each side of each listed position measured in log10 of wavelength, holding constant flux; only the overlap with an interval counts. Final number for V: 1.1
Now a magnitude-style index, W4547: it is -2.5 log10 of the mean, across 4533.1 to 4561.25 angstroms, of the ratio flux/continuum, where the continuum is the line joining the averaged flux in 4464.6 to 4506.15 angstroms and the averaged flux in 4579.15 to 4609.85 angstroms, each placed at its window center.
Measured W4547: -0.02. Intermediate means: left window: 15.3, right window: 16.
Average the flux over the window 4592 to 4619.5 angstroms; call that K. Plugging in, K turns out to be 16.8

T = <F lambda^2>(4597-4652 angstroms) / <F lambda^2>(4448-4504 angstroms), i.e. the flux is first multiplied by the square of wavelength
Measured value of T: 1.2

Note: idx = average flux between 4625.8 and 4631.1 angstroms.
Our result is 17.9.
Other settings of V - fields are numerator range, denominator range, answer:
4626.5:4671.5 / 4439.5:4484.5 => 1.17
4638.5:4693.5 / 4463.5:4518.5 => 1.06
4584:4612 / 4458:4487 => 1.12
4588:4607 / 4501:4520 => 0.96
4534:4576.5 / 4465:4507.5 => 1.05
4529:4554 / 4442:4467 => 1.12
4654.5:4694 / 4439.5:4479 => 1.17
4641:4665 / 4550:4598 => 1.03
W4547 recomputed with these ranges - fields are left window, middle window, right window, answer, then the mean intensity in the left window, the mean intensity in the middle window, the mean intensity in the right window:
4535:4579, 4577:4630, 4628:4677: -0.04 mag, 16.1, 16.9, 16.5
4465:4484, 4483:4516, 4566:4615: -0.04 mag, 14.9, 15.8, 16.2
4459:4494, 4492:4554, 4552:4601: -0.03 mag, 14.6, 15.7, 16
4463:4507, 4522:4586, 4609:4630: 0.08 mag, 15.2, 15.7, 18.4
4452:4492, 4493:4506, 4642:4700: -0.10 mag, 14.3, 16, 16.3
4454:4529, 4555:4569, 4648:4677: -0.05 mag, 15.2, 16.4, 16.6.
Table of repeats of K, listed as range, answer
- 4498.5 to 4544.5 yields 15.6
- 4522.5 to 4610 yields 15.8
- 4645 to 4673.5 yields 16.5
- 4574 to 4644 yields 16.7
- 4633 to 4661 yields 16.4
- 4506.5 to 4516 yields 16.1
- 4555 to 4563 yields 16.5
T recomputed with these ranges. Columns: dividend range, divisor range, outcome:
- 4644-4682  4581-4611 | 1.06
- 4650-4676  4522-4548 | 1.17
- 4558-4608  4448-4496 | 1.16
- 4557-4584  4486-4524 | 1.03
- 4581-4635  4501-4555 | 1.12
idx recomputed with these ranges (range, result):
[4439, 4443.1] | 14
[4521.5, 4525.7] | 16.3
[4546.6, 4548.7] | 16.6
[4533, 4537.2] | 13.8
